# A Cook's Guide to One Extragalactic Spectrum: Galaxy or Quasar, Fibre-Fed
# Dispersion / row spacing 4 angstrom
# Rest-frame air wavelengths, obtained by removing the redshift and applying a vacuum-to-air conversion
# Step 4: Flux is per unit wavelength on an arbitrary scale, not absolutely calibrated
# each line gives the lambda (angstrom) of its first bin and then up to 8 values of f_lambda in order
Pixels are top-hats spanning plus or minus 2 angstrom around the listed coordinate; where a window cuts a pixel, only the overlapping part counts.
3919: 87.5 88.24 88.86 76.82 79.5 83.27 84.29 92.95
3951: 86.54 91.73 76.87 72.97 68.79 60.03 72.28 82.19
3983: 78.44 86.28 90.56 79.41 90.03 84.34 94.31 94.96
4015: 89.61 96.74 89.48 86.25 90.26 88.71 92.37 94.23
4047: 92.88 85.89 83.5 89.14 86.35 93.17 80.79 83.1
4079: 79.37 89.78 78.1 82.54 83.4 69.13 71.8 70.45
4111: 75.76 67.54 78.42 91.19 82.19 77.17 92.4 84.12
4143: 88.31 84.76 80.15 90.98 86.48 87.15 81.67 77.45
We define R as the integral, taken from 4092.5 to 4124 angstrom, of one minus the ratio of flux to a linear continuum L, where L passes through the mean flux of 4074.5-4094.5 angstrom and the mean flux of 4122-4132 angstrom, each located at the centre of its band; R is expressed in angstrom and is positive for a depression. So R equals 2.8 angstrom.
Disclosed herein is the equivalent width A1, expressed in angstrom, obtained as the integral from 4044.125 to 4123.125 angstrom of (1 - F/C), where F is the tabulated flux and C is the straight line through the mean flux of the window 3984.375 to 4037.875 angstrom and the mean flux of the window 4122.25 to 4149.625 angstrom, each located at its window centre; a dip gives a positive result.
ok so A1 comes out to 5.0 angstrom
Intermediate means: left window 89.2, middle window 81.5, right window 85.4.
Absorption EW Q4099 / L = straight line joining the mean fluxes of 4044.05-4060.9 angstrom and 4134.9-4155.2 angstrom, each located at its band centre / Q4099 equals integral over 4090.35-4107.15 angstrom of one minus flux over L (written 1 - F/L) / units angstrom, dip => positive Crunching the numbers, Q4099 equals 2.24 angstrom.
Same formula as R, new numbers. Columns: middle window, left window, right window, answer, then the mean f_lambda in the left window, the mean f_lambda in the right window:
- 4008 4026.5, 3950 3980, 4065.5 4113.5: -3.55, 75.9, 79.5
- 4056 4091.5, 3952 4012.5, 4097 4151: -2.01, 81.5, 79.5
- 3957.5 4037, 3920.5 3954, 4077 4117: -1.64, 85.3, 76.8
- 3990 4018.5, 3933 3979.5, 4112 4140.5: -3.39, 79.2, 81.6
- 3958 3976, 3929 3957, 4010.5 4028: 3.58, 85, 91.4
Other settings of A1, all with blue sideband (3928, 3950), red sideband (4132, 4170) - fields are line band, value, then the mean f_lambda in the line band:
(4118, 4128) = 0.1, 84.7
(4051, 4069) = -0.6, 87.8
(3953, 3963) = 0.2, 82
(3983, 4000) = -0.2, 85.4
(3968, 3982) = 2.0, 71.8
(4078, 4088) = 0.2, 83.2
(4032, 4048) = -1.4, 91.9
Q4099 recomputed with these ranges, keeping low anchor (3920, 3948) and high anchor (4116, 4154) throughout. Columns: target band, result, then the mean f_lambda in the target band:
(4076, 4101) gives 1.1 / 80.5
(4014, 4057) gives -2.9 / 90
